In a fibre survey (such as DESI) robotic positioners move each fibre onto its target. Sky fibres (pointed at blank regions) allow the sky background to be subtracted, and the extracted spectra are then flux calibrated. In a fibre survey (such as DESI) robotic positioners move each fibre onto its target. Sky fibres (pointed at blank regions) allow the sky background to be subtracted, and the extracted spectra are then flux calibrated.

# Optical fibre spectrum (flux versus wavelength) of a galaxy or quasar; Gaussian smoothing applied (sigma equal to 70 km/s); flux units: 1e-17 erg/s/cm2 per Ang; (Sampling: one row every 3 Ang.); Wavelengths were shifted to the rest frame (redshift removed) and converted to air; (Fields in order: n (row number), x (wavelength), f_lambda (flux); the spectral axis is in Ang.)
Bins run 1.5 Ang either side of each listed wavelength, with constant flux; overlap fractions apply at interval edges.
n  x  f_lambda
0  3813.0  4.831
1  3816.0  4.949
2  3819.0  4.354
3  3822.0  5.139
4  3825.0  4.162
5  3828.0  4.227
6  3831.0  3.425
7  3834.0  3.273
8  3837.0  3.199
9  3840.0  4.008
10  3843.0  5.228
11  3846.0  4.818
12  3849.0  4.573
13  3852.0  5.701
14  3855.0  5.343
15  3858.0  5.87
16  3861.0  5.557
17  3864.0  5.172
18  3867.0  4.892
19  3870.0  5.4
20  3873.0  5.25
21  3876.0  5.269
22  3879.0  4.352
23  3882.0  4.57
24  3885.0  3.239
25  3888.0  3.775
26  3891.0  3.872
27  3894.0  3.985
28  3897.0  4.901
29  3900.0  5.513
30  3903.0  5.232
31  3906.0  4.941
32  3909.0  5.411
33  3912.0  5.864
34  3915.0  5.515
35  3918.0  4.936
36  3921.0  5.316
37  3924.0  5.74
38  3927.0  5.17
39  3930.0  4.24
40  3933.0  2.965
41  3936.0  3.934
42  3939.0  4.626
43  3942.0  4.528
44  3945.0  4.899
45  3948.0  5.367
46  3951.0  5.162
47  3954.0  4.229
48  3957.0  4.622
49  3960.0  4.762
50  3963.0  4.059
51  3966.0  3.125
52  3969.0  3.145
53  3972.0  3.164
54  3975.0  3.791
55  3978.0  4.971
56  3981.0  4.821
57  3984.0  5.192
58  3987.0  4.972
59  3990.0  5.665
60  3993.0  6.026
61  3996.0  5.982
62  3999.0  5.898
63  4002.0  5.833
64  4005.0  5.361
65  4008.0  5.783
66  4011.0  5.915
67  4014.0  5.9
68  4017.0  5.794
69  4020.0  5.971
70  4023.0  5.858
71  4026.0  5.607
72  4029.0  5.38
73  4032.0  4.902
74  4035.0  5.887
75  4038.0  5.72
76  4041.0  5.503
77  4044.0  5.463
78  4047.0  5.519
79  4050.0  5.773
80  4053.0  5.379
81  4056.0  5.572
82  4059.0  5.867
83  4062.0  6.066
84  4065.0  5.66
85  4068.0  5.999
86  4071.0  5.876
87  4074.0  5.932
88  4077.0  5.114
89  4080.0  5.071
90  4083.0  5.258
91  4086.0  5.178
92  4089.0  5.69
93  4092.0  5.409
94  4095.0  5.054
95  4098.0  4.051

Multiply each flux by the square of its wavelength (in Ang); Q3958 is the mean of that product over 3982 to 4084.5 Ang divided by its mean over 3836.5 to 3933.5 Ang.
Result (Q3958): 1.2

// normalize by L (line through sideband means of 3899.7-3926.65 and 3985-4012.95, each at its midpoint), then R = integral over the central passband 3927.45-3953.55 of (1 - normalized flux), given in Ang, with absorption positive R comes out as 4.7 Ang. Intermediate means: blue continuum 5.37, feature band 4.48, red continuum 5.71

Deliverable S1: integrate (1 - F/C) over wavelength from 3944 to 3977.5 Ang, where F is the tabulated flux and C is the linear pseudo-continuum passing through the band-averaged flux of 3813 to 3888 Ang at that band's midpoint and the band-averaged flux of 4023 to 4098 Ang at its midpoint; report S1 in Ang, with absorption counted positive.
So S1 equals 5.7 Ang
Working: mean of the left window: 4.65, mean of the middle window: 4.22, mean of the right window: 5.51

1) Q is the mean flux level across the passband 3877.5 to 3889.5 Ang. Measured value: 3.98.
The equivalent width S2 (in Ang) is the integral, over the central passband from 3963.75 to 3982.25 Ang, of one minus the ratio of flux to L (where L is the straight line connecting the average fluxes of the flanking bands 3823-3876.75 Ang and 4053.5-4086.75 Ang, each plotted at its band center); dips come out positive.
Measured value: 4.9 Ang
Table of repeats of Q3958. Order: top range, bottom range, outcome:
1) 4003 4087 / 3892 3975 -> 1.29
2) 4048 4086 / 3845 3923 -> 1.24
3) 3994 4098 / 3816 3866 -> 1.34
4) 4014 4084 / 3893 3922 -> 1.17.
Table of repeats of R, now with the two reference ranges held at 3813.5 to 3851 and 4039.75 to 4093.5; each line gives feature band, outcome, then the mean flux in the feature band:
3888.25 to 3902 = 0.4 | 4.52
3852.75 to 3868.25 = -3.2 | 5.39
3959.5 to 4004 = 3.1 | 4.77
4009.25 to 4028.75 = -1.8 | 5.81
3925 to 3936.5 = 1.6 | 4.16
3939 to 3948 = 0.2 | 4.81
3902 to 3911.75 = -1.2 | 5.28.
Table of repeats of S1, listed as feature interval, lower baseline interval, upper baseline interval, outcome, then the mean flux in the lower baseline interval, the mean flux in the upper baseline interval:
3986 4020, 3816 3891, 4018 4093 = -2.7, 4.61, 5.59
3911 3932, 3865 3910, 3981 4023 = -0.8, 4.7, 5.69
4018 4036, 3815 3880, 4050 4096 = -0.7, 4.74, 5.55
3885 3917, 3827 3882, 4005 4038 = 1.2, 4.75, 5.69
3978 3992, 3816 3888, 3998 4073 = 0.6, 4.64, 5.7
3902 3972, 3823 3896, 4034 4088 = 4.2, 4.55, 5.6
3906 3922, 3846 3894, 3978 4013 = -0.9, 4.83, 5.56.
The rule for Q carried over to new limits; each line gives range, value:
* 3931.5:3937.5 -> 3.45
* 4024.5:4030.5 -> 5.49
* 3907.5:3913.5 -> 5.64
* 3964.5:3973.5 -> 3.14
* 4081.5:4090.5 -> 5.38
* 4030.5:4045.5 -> 5.5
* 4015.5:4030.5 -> 5.72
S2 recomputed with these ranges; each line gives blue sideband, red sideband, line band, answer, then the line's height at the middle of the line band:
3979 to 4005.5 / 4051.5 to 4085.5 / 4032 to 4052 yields 0.0 Ang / 5.58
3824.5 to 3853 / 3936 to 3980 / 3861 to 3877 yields -3.6 Ang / 4.26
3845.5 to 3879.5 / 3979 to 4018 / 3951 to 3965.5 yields 2.9 Ang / 5.5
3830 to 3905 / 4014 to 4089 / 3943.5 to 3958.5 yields 0.7 Ang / 5.09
